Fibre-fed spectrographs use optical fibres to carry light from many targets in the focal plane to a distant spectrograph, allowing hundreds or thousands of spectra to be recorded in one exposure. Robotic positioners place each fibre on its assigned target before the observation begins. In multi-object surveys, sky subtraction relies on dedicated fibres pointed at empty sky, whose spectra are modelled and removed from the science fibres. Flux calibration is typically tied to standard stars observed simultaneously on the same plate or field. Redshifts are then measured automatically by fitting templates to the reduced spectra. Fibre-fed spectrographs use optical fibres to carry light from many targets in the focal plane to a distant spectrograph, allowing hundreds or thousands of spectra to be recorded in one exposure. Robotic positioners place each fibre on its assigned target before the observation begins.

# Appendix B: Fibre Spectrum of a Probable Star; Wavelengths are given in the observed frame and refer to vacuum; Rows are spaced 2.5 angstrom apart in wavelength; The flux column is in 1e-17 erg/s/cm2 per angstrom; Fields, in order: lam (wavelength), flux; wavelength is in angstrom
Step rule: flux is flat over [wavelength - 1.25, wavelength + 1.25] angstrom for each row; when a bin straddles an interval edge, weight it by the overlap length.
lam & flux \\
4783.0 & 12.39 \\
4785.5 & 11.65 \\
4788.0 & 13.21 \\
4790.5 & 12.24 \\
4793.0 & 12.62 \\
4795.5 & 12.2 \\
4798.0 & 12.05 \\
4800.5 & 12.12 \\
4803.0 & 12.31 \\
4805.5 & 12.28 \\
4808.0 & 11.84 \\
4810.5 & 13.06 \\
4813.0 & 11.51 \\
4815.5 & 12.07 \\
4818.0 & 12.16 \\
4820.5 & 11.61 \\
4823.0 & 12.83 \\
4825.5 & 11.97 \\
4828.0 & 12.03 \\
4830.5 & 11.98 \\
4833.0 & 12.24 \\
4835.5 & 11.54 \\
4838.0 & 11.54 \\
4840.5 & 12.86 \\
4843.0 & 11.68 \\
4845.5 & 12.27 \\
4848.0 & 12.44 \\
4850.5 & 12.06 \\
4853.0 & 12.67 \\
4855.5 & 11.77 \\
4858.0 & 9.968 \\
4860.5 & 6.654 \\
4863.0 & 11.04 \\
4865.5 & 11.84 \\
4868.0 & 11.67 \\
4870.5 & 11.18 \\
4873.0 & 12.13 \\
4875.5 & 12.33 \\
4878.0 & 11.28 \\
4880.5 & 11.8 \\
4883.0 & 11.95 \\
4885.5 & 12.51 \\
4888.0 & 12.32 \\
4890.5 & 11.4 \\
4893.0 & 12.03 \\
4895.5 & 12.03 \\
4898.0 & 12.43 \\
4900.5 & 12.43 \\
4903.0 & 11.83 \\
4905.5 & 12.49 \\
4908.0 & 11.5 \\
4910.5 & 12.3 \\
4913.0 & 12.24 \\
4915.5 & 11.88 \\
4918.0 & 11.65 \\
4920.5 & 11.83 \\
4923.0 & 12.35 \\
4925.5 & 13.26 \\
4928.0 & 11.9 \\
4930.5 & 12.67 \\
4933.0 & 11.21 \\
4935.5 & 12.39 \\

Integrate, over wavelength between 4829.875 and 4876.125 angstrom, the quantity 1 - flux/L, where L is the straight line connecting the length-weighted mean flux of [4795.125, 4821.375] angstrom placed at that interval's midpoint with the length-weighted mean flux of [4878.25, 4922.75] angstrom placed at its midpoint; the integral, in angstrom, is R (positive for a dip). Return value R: 2.0 angstrom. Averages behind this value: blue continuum 12.1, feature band 11.6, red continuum 12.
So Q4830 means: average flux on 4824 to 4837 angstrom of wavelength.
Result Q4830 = 12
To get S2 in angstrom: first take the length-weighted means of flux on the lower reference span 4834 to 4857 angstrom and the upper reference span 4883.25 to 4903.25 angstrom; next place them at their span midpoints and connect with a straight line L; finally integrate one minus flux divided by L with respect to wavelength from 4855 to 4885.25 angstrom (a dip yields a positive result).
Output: 2.3 angstrom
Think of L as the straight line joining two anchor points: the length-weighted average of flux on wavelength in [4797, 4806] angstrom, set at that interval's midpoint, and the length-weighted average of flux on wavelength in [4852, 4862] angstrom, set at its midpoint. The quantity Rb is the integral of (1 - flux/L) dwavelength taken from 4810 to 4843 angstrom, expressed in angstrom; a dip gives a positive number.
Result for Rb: -2.3 angstrom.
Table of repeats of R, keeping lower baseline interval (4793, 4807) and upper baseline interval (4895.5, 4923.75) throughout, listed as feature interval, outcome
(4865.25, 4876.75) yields 0.28 angstrom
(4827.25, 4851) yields 0.21 angstrom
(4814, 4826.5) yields 0.08 angstrom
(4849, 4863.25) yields 1.70 angstrom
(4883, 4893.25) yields 0.04 angstrom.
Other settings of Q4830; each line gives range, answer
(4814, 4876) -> 11.7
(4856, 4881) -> 11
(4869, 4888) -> 11.9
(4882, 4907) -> 12.1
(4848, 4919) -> 11.7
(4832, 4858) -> 12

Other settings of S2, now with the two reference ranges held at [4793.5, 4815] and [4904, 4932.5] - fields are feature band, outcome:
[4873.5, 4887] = 0.2 angstrom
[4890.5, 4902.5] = 0.0 angstrom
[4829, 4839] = 0.3 angstrom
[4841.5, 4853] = 0.0 angstrom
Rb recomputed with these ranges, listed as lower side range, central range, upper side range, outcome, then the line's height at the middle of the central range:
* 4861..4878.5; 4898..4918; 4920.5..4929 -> 0.1 angstrom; 12.1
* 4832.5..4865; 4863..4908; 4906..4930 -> -0.5 angstrom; 11.8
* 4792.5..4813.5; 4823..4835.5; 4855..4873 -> -0.6 angstrom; 11.5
